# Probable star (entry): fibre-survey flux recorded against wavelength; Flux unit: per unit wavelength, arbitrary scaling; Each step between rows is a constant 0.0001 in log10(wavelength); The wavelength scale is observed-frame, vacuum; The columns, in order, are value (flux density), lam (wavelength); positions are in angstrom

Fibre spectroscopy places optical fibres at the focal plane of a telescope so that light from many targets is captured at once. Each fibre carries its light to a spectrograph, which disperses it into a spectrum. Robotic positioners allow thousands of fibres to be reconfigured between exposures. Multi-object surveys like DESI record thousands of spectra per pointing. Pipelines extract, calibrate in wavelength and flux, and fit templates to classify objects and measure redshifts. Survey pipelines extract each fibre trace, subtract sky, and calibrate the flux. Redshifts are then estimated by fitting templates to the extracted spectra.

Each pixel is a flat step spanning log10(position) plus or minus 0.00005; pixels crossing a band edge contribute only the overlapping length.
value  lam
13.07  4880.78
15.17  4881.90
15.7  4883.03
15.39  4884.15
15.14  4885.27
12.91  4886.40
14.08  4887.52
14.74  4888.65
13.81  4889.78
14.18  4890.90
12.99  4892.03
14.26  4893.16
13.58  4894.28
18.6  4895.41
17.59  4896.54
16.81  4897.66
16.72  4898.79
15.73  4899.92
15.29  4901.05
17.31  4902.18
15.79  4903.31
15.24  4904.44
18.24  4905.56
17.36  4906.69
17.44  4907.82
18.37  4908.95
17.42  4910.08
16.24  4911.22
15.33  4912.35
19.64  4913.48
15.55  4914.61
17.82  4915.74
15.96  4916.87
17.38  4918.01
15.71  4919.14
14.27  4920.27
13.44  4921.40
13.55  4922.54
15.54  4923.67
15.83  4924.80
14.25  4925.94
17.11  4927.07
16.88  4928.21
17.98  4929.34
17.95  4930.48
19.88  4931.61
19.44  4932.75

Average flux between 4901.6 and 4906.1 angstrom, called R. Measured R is 16.7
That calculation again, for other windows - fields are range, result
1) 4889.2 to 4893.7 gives 13.8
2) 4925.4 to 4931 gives 16.8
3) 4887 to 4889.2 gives 14.4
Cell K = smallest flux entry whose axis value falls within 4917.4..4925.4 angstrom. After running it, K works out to 13.44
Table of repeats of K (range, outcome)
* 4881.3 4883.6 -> 15.17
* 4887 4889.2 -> 14.08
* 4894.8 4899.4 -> 16.72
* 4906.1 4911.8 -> 16.24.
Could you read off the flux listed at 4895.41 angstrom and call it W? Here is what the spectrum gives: 18.6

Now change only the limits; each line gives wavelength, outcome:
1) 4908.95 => 18.37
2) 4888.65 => 14.74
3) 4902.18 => 17.31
